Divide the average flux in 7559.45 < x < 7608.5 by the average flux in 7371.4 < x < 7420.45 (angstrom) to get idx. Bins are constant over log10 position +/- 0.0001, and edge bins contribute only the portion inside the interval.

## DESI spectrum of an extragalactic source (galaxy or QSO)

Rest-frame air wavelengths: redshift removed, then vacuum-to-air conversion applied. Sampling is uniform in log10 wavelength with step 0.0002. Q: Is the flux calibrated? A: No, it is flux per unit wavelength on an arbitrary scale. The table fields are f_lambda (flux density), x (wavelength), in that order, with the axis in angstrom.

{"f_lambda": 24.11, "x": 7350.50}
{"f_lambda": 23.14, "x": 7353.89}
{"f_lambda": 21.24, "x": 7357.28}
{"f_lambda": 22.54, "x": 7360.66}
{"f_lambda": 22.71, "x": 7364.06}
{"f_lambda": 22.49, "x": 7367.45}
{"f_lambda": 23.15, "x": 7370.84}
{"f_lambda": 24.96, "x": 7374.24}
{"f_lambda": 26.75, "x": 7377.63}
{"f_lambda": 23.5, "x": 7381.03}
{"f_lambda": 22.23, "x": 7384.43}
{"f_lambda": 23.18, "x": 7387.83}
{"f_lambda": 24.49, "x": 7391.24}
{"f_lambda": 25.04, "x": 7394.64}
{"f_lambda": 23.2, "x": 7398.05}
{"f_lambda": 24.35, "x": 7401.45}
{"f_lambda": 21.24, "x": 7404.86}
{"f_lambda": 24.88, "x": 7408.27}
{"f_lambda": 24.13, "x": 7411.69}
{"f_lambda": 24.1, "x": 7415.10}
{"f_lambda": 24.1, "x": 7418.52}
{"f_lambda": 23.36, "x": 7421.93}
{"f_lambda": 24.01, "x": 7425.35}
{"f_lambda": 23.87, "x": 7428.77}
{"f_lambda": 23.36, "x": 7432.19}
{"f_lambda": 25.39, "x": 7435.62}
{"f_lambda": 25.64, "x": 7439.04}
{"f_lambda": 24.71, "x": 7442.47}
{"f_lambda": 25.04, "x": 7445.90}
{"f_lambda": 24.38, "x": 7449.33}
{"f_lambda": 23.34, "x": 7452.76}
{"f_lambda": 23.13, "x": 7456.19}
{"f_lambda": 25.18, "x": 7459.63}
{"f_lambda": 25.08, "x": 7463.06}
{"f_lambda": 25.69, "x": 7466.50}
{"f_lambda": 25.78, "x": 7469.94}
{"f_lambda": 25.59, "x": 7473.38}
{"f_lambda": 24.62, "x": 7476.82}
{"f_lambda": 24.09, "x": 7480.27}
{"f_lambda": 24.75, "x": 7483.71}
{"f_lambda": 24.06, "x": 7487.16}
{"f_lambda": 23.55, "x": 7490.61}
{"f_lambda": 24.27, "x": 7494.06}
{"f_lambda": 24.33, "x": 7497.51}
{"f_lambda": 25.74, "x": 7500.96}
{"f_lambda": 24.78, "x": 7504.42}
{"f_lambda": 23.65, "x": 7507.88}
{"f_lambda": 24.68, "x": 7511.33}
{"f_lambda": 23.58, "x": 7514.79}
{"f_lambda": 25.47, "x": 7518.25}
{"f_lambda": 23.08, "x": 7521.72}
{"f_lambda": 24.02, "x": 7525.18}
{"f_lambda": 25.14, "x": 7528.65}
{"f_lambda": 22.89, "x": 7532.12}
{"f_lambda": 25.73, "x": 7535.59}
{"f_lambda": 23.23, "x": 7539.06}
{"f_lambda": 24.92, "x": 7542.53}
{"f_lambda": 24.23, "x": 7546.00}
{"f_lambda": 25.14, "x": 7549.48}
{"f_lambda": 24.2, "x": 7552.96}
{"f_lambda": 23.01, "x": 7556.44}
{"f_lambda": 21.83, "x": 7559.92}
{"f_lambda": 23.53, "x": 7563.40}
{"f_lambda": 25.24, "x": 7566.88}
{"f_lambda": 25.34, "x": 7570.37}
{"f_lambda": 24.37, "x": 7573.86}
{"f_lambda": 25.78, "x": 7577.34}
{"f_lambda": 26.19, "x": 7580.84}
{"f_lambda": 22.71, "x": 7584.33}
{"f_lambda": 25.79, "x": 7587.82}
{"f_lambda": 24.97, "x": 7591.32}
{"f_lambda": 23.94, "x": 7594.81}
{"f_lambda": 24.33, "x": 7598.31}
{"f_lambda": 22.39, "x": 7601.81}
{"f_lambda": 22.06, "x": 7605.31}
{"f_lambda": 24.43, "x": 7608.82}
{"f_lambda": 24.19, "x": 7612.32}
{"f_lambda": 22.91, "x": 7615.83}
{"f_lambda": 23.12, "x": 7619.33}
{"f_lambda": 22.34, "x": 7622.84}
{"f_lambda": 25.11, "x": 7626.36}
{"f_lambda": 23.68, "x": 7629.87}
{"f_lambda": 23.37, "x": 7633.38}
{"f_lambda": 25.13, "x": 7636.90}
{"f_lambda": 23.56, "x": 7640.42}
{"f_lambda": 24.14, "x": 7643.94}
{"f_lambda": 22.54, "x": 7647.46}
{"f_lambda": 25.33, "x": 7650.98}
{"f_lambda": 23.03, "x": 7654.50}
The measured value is 1.01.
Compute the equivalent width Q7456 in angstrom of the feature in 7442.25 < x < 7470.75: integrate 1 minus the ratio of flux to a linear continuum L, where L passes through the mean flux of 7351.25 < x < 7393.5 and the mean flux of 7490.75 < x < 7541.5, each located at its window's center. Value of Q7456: -0.9 angstrom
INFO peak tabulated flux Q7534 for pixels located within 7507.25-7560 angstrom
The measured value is 25.73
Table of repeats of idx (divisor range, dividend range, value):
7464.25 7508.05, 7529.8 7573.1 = 0.98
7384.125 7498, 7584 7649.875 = 0.98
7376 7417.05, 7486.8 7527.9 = 1.02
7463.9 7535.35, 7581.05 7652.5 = 0.97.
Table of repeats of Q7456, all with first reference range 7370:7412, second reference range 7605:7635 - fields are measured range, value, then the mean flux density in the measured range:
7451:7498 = -1.5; 24.5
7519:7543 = -0.5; 24.2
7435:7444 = -0.5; 25.2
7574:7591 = -1.0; 25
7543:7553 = -0.4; 24.6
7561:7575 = -0.5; 24.5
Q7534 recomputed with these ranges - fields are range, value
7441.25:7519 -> 25.78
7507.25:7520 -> 25.47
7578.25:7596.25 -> 26.19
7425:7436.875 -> 25.39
